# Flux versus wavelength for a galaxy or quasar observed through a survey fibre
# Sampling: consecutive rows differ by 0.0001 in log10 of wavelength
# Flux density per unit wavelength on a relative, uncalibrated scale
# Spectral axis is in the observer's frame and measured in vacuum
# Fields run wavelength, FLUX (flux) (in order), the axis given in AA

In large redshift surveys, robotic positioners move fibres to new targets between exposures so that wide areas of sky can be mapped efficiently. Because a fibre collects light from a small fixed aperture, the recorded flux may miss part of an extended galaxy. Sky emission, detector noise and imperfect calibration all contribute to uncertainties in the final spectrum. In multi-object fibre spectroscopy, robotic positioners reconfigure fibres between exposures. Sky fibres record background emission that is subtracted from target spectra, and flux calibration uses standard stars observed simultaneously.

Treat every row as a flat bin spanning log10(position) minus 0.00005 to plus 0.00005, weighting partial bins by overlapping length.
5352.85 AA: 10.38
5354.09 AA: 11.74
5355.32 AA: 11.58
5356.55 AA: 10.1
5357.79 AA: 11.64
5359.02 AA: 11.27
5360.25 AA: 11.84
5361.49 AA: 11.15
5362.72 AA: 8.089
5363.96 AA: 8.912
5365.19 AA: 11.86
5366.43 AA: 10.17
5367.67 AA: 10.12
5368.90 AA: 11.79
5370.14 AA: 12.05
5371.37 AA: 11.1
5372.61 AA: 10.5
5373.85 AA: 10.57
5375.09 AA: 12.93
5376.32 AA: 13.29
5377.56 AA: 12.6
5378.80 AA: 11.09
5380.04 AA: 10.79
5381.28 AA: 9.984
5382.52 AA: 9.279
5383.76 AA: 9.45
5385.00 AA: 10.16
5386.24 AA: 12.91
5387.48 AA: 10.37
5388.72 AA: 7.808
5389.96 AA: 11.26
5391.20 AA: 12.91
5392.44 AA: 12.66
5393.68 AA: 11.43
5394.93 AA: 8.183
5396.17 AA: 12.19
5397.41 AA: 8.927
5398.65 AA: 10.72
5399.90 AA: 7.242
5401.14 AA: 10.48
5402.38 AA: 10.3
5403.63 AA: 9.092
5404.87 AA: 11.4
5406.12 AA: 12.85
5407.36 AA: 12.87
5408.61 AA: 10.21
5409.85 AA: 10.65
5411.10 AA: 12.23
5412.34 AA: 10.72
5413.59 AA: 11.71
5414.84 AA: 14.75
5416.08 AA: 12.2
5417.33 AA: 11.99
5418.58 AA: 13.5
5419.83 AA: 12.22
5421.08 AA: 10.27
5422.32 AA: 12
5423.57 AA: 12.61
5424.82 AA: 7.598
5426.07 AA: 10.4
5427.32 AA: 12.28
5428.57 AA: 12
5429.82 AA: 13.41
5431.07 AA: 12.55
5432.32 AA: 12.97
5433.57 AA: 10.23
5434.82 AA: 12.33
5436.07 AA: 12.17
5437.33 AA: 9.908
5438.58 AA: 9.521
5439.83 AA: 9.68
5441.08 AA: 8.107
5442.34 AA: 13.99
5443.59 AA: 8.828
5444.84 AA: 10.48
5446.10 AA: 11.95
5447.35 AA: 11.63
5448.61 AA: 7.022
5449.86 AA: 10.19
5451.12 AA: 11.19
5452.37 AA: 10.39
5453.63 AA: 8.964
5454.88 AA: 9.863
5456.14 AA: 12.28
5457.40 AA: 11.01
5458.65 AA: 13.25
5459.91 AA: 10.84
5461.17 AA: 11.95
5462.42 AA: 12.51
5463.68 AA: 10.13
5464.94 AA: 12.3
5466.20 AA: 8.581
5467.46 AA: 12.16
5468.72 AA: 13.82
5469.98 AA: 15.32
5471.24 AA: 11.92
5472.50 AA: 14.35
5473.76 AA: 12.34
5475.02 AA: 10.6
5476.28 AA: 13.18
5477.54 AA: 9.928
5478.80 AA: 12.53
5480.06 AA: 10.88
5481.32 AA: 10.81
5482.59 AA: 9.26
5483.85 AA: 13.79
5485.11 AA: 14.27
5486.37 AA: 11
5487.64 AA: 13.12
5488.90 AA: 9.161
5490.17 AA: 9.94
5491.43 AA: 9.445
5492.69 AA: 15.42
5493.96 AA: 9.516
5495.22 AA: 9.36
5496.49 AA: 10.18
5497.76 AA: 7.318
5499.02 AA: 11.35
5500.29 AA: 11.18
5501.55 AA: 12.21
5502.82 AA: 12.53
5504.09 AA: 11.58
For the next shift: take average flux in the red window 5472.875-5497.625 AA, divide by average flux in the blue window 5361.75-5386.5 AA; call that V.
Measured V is 1.0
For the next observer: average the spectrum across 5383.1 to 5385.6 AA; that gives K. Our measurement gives 9.79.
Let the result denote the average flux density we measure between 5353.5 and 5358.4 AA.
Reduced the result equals 11.3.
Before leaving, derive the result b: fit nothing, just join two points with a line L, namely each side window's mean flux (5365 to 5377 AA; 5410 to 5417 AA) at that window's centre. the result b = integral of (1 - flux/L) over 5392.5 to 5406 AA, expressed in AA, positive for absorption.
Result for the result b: 1.9 AA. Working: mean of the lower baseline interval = 11.4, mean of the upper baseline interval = 12.2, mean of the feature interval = 10.2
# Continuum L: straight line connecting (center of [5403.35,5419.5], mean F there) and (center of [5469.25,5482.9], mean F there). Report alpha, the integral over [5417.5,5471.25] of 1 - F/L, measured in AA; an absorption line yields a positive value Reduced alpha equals 3.14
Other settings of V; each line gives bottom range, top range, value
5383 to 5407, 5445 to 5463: 1.03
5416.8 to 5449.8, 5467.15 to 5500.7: 1.04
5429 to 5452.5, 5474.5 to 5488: 1.08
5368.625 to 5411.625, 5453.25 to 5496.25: 1.06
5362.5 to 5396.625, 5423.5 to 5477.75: 1.04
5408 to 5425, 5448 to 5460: 0.89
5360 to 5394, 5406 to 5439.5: 1.07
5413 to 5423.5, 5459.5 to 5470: 0.95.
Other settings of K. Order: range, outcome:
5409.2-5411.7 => 11.4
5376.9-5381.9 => 11.1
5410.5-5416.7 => 12.3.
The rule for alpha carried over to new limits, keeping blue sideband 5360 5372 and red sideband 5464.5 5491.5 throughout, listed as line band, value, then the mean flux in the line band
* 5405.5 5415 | -0.6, 11.9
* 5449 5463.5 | 0.7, 11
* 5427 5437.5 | -0.7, 12.1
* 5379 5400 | 0.9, 10.5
